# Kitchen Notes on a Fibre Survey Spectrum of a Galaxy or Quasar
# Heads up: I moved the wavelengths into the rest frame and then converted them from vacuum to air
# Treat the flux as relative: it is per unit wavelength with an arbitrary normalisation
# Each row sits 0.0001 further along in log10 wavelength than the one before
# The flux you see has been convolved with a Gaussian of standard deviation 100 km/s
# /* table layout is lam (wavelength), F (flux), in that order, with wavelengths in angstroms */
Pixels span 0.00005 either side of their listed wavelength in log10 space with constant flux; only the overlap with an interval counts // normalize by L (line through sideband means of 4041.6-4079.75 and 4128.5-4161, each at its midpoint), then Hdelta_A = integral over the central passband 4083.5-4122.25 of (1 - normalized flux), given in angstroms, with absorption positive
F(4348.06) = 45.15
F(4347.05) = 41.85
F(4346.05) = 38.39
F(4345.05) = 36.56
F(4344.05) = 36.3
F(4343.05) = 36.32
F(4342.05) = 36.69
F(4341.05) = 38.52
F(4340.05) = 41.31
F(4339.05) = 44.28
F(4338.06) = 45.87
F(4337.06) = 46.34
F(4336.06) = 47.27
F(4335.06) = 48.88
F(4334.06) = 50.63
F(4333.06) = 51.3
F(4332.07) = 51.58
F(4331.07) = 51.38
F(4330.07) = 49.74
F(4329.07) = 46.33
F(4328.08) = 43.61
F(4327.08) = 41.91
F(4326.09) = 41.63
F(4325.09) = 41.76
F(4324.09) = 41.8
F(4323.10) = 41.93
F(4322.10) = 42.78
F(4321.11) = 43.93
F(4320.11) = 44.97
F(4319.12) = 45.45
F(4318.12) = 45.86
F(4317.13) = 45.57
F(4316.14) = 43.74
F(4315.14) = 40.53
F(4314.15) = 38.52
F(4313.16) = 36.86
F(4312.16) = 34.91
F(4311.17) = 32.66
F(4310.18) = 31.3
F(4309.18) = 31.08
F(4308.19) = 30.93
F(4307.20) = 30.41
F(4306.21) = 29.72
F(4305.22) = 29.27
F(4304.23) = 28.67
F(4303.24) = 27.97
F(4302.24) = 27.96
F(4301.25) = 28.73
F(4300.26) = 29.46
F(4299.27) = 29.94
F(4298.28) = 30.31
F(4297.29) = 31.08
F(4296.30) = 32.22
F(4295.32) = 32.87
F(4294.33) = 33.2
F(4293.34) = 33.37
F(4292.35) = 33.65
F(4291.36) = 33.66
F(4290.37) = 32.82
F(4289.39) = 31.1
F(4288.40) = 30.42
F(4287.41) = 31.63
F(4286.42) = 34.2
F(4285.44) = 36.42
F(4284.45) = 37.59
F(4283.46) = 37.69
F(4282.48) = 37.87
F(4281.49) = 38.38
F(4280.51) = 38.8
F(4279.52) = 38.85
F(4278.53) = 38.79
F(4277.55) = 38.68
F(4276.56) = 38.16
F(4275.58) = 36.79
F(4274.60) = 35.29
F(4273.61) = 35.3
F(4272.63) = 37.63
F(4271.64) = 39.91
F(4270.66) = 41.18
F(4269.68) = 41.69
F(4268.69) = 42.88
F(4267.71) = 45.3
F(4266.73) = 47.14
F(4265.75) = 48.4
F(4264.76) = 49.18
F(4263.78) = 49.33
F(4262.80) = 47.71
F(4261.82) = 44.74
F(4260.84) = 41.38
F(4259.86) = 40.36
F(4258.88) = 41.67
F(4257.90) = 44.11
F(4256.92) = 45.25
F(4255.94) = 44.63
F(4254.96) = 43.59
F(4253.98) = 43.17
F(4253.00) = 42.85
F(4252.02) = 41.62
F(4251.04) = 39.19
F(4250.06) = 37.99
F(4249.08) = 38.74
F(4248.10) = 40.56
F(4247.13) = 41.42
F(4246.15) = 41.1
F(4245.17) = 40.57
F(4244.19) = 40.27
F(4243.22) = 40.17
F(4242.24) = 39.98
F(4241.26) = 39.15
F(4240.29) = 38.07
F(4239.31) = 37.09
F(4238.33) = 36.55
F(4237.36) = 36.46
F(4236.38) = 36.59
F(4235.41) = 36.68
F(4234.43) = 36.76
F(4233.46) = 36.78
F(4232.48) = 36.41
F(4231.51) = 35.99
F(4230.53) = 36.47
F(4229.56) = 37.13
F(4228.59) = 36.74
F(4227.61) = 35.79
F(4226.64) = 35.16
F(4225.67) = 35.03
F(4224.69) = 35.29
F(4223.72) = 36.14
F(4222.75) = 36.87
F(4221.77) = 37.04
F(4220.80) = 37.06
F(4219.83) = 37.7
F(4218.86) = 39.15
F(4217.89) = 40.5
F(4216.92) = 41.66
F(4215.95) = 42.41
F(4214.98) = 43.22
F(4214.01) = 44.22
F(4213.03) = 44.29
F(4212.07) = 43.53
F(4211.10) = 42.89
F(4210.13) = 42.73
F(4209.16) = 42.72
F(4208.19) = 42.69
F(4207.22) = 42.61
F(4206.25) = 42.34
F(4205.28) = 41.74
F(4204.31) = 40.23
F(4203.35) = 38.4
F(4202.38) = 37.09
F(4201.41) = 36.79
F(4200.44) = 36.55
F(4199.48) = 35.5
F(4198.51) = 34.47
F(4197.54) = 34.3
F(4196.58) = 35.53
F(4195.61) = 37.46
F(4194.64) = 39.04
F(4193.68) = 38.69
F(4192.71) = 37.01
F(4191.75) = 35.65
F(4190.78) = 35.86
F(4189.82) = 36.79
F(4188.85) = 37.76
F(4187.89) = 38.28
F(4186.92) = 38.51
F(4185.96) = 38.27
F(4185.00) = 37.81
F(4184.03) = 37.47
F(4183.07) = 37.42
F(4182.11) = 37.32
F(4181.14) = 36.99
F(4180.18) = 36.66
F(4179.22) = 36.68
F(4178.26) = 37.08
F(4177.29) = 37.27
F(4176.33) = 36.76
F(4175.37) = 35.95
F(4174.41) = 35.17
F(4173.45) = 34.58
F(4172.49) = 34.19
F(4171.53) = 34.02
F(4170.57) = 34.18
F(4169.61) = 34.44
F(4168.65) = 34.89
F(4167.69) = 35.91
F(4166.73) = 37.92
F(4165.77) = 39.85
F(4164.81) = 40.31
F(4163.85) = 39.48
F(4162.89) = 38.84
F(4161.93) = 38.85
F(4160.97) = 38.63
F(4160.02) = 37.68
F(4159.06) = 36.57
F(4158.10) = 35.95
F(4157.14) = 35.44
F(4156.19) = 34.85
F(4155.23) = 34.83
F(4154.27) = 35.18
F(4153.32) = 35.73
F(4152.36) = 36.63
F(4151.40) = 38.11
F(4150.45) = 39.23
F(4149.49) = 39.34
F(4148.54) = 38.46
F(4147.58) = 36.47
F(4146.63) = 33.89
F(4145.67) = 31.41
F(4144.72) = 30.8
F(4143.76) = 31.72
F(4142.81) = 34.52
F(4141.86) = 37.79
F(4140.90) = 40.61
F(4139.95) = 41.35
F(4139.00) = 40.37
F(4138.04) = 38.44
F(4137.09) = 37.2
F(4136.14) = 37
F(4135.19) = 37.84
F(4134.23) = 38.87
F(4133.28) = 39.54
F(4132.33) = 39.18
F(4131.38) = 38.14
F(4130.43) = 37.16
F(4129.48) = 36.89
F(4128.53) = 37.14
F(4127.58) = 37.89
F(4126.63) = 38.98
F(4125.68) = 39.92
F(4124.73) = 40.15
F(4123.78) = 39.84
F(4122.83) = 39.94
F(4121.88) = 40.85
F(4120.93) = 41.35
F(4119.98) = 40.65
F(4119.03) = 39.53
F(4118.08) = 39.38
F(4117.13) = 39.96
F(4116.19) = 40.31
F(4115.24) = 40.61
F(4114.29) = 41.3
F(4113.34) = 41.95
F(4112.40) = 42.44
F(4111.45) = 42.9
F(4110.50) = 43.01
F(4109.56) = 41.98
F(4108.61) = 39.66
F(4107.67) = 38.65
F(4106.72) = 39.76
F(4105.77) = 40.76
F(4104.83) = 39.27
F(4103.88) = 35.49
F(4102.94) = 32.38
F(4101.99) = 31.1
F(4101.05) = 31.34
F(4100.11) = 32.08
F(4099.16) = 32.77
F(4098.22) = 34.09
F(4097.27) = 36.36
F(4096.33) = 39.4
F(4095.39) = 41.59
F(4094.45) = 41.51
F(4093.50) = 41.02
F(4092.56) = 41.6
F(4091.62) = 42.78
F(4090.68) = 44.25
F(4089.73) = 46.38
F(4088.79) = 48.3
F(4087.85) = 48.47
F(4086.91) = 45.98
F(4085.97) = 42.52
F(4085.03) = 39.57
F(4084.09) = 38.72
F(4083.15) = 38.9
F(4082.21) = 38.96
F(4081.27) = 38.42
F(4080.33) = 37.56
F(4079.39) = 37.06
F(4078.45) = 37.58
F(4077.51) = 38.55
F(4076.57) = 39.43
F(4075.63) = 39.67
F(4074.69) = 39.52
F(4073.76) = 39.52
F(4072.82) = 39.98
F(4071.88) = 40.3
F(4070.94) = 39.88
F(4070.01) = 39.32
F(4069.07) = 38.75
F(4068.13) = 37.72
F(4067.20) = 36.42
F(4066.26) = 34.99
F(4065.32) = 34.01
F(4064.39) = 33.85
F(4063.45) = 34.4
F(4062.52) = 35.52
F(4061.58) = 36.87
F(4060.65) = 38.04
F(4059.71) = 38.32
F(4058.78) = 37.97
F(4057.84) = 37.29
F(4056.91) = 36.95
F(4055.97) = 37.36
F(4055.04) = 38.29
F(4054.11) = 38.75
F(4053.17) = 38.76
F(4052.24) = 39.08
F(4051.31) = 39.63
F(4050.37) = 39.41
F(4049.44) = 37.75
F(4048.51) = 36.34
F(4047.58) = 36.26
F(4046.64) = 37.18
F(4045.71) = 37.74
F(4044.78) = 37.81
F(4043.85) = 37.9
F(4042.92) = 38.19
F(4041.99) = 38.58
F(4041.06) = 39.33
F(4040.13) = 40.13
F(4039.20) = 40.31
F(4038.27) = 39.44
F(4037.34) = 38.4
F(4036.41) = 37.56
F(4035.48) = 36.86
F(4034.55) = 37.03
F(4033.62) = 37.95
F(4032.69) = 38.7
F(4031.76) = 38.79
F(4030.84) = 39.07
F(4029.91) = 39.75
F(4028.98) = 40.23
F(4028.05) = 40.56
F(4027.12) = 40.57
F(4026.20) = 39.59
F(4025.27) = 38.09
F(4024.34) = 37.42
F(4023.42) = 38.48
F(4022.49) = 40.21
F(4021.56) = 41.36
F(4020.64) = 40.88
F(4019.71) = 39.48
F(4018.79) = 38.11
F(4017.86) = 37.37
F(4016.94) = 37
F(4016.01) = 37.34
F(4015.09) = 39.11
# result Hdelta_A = -2.8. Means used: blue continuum 37.8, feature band 40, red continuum 36.9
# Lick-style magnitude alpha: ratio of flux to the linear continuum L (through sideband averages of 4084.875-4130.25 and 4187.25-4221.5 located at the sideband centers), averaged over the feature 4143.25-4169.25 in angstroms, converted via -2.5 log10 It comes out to 0.087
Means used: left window 39.9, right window 39.3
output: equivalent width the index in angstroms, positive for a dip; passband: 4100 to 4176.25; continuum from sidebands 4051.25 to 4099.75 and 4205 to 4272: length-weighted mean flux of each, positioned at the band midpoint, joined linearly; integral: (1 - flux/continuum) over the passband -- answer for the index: 3.80 angstroms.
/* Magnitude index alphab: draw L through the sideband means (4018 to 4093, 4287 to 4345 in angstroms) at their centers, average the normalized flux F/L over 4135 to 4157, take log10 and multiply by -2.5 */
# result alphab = 0.06 mag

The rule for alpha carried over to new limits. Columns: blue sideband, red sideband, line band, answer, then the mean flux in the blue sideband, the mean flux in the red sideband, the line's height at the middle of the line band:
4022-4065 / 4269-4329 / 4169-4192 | 0.021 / 38.2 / 36.3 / 37.2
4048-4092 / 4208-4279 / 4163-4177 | 0.098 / 39.1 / 40.3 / 39.8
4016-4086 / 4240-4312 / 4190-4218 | -0.053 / 38.3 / 37.5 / 37.8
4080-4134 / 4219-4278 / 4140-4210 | 0.075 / 39.7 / 39.9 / 39.8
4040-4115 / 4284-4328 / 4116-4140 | -0.029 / 38.8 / 35.4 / 38.1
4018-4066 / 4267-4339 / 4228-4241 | 0.043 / 38.2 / 38.3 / 38.3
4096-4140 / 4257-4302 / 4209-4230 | -0.036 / 38.6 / 37.8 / 38.1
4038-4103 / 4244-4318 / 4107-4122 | -0.069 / 38.6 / 37.6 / 38.4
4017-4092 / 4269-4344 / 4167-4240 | 0.021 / 39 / 38.1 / 38.5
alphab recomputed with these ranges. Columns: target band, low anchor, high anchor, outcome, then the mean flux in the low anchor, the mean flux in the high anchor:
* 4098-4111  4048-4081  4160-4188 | 0.03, 37.9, 37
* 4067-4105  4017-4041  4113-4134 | 0.01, 39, 39.6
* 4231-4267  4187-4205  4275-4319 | -0.15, 37.1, 34.5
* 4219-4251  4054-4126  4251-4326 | 0.02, 39.1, 38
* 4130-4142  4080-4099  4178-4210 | 0.03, 41.2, 38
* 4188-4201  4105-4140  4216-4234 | 0.04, 39.7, 37.2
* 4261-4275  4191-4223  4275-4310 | -0.23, 39.4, 33.2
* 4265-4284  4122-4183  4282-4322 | -0.14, 37.1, 34.6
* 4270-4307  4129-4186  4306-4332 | 0.17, 36.9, 40.7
